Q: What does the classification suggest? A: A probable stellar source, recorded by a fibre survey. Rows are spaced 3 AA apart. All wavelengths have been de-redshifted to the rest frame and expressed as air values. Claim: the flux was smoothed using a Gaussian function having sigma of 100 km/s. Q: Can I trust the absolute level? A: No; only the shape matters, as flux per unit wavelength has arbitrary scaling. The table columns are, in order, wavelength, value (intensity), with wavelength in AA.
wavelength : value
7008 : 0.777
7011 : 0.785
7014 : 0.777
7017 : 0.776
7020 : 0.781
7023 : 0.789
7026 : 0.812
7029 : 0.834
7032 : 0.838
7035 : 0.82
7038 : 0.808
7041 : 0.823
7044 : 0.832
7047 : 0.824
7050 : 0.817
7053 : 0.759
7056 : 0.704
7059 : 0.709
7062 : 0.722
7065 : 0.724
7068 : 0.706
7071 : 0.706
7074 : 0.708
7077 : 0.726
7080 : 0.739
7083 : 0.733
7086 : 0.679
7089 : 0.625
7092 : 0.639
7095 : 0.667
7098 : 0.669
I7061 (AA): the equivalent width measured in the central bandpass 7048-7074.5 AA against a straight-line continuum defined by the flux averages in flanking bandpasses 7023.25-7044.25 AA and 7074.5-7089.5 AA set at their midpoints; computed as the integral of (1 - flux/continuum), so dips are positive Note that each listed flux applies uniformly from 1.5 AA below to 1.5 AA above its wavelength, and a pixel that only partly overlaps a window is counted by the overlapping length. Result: 0.9 AA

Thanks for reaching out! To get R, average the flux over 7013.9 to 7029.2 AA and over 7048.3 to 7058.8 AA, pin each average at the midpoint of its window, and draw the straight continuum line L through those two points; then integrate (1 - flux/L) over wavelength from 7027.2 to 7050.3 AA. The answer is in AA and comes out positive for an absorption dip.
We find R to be -1.56 AA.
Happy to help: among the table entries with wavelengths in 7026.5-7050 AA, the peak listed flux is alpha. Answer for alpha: 0.838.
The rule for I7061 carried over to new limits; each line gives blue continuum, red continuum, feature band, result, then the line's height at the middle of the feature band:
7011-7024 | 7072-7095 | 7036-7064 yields -1.5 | 0.737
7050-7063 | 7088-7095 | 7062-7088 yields -1.1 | 0.684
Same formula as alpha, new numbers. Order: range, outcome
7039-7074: 0.832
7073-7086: 0.739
